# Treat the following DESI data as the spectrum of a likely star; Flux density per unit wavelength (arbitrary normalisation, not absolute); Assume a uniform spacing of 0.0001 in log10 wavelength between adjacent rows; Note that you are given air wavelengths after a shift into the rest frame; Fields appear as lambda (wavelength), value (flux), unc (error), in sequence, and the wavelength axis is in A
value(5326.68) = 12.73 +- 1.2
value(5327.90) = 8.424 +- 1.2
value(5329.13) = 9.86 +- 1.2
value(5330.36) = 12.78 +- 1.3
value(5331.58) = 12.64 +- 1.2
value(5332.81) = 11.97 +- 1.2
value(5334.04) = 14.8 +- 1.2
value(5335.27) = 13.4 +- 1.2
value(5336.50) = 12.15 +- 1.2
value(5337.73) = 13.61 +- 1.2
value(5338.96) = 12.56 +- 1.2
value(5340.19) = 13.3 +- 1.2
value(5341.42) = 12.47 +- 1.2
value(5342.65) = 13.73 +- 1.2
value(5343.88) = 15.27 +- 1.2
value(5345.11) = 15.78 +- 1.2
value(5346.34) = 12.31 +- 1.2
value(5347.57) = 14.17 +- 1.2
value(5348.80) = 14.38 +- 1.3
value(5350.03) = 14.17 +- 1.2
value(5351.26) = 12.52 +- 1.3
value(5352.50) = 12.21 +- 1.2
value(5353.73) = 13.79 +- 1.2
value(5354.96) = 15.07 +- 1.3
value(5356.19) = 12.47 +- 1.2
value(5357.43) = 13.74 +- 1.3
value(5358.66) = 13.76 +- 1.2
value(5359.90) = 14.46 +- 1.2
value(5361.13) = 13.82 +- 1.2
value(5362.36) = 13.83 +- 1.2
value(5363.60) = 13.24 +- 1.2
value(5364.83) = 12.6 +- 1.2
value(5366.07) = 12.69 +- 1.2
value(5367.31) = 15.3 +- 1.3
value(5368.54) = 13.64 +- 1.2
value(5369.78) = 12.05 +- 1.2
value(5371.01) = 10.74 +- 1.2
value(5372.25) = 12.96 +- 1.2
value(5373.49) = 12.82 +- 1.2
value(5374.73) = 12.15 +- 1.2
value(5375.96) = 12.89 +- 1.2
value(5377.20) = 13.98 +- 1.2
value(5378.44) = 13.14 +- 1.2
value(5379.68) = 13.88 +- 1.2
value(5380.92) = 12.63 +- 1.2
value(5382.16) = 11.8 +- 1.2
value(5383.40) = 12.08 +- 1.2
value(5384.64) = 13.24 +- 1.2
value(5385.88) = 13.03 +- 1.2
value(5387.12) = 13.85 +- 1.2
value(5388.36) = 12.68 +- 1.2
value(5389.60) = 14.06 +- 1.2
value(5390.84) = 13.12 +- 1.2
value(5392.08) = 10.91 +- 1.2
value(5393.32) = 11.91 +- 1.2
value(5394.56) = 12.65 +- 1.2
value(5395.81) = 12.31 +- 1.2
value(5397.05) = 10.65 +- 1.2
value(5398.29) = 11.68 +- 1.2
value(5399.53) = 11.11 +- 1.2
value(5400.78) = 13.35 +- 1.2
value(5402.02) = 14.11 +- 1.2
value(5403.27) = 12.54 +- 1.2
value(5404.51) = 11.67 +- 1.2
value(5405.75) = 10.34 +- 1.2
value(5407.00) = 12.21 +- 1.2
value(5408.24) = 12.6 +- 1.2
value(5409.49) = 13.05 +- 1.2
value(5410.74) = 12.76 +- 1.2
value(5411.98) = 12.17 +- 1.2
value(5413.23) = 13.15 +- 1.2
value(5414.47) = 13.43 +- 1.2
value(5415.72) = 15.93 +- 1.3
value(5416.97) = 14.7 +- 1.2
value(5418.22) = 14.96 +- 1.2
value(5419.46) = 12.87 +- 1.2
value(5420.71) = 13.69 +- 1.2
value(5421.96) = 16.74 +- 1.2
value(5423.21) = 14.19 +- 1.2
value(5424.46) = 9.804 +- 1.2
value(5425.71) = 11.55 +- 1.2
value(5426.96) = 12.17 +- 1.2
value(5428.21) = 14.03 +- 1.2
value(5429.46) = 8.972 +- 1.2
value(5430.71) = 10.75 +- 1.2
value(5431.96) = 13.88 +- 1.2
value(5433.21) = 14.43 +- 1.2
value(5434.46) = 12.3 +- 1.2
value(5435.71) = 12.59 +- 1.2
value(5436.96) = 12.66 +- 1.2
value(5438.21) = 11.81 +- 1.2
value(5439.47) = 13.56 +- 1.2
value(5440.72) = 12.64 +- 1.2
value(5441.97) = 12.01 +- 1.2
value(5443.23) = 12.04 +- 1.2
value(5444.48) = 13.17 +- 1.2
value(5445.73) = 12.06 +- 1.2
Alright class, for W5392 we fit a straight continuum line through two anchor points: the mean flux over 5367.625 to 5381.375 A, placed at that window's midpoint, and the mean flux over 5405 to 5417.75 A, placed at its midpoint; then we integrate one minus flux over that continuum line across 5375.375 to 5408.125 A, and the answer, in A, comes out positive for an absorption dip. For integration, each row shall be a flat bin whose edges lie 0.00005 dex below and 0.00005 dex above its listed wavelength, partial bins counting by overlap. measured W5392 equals 1.0 A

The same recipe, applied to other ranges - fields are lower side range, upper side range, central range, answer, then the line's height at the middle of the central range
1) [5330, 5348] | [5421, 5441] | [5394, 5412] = 0.9 A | 12.9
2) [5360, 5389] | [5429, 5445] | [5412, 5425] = -1.3 A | 12.6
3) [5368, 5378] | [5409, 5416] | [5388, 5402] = 0.8 A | 13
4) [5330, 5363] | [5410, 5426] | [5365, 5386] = 1.0 A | 13.5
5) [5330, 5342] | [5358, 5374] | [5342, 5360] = -1.0 A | 13.1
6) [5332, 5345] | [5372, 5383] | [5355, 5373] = -0.3 A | 13.1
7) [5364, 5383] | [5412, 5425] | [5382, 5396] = 0.6 A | 13.2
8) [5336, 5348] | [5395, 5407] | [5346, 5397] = -1.2 A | 12.8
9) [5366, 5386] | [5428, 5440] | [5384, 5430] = -0.5 A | 12.6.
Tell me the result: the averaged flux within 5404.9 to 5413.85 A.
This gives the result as 12.3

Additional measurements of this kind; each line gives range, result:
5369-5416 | 12.6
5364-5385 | 12.9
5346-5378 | 13.3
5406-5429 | 13.2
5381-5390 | 12.9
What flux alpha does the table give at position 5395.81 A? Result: 12.31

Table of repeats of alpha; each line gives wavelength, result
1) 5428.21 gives 14.03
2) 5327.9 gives 8.424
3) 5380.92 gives 12.63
